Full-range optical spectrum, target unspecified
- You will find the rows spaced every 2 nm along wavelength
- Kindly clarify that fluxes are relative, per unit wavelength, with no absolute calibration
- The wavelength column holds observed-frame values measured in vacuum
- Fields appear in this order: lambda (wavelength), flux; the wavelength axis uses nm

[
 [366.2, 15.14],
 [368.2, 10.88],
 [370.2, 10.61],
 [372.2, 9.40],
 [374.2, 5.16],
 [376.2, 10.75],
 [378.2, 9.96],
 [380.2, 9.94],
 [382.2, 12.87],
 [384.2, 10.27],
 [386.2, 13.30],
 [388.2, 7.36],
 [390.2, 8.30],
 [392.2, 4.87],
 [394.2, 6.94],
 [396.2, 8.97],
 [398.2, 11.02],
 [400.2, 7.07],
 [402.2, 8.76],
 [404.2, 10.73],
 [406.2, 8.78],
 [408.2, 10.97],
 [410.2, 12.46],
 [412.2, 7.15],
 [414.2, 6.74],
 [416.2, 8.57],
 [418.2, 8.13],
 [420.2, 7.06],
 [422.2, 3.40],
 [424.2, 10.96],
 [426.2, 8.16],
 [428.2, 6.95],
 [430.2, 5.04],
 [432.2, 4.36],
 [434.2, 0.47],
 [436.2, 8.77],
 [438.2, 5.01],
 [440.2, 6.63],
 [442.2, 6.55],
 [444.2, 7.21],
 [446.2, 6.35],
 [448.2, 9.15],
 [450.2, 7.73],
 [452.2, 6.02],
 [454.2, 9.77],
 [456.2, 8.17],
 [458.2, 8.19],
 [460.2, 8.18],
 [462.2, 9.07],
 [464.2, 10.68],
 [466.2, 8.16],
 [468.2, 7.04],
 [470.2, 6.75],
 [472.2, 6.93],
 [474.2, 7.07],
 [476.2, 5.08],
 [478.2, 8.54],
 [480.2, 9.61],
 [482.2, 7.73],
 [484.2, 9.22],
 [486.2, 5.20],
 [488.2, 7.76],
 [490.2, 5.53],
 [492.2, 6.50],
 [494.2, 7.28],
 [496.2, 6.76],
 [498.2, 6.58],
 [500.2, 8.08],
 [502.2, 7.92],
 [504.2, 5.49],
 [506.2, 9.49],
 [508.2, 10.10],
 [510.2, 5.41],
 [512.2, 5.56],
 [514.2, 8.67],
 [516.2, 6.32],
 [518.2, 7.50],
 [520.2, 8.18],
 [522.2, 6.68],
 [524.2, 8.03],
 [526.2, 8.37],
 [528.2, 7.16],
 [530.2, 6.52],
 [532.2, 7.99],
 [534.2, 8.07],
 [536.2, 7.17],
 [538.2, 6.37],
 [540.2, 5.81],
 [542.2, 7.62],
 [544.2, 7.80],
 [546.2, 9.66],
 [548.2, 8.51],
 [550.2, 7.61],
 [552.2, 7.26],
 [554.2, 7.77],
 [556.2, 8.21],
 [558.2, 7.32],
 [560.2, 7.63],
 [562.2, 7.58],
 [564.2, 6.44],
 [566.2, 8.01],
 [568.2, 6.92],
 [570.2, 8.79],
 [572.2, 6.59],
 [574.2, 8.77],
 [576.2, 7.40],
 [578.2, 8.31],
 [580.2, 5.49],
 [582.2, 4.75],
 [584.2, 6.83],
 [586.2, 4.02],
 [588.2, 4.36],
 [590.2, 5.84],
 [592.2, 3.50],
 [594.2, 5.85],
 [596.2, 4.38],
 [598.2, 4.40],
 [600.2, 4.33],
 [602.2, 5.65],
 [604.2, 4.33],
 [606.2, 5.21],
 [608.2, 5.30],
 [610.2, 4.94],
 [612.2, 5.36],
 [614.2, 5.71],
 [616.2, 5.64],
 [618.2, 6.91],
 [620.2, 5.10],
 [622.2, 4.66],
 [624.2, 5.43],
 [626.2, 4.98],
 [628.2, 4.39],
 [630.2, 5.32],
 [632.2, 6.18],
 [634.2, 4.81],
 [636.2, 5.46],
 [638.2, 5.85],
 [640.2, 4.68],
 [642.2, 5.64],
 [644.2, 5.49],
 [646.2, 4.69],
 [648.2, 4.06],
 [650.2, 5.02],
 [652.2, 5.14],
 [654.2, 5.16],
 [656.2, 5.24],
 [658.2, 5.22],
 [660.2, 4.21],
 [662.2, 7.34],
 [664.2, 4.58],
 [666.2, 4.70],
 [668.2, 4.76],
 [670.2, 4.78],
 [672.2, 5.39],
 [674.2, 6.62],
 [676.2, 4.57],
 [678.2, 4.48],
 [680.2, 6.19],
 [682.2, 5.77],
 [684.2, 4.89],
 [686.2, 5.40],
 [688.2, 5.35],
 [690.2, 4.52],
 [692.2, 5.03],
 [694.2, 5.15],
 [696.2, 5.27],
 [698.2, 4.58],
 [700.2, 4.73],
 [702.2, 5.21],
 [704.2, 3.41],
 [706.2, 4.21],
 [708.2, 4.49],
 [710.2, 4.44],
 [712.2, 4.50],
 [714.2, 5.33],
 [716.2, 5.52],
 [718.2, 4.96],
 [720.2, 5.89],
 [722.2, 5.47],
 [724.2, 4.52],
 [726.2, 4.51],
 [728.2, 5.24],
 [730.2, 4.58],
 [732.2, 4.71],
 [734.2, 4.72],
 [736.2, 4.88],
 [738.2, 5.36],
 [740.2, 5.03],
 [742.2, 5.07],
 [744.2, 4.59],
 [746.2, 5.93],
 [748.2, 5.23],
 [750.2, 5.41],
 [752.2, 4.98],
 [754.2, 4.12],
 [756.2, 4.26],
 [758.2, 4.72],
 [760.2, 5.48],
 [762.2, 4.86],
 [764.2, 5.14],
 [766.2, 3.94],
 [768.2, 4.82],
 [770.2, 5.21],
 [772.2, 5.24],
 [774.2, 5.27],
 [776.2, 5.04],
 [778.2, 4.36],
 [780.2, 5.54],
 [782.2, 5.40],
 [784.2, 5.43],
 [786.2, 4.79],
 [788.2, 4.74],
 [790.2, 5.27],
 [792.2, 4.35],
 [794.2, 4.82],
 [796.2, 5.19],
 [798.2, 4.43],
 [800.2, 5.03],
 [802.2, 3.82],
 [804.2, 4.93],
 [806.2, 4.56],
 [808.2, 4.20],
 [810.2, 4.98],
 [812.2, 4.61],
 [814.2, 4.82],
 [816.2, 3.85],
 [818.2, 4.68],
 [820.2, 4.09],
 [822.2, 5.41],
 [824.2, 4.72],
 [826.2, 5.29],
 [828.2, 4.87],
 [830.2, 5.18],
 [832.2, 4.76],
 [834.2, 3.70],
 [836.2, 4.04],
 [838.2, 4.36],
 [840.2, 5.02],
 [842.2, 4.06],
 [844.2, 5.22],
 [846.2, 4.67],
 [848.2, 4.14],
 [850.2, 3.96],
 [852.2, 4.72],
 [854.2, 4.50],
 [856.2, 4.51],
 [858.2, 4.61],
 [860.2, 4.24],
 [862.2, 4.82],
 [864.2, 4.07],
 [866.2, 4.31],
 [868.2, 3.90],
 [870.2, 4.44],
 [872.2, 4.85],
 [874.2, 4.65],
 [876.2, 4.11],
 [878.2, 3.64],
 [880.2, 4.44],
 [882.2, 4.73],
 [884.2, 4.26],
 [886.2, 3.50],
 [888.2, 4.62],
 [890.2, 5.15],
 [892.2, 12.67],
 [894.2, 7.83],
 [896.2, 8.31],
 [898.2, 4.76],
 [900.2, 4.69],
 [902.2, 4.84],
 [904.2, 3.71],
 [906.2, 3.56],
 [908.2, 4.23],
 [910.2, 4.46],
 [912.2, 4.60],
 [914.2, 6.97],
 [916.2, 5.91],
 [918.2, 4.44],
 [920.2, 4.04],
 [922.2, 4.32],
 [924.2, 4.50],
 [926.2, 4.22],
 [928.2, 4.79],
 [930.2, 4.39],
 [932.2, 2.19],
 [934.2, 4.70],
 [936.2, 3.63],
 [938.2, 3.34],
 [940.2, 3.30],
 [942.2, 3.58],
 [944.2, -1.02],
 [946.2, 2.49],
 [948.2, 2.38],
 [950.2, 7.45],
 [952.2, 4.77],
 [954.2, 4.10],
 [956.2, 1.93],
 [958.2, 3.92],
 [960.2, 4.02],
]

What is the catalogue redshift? 0.360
